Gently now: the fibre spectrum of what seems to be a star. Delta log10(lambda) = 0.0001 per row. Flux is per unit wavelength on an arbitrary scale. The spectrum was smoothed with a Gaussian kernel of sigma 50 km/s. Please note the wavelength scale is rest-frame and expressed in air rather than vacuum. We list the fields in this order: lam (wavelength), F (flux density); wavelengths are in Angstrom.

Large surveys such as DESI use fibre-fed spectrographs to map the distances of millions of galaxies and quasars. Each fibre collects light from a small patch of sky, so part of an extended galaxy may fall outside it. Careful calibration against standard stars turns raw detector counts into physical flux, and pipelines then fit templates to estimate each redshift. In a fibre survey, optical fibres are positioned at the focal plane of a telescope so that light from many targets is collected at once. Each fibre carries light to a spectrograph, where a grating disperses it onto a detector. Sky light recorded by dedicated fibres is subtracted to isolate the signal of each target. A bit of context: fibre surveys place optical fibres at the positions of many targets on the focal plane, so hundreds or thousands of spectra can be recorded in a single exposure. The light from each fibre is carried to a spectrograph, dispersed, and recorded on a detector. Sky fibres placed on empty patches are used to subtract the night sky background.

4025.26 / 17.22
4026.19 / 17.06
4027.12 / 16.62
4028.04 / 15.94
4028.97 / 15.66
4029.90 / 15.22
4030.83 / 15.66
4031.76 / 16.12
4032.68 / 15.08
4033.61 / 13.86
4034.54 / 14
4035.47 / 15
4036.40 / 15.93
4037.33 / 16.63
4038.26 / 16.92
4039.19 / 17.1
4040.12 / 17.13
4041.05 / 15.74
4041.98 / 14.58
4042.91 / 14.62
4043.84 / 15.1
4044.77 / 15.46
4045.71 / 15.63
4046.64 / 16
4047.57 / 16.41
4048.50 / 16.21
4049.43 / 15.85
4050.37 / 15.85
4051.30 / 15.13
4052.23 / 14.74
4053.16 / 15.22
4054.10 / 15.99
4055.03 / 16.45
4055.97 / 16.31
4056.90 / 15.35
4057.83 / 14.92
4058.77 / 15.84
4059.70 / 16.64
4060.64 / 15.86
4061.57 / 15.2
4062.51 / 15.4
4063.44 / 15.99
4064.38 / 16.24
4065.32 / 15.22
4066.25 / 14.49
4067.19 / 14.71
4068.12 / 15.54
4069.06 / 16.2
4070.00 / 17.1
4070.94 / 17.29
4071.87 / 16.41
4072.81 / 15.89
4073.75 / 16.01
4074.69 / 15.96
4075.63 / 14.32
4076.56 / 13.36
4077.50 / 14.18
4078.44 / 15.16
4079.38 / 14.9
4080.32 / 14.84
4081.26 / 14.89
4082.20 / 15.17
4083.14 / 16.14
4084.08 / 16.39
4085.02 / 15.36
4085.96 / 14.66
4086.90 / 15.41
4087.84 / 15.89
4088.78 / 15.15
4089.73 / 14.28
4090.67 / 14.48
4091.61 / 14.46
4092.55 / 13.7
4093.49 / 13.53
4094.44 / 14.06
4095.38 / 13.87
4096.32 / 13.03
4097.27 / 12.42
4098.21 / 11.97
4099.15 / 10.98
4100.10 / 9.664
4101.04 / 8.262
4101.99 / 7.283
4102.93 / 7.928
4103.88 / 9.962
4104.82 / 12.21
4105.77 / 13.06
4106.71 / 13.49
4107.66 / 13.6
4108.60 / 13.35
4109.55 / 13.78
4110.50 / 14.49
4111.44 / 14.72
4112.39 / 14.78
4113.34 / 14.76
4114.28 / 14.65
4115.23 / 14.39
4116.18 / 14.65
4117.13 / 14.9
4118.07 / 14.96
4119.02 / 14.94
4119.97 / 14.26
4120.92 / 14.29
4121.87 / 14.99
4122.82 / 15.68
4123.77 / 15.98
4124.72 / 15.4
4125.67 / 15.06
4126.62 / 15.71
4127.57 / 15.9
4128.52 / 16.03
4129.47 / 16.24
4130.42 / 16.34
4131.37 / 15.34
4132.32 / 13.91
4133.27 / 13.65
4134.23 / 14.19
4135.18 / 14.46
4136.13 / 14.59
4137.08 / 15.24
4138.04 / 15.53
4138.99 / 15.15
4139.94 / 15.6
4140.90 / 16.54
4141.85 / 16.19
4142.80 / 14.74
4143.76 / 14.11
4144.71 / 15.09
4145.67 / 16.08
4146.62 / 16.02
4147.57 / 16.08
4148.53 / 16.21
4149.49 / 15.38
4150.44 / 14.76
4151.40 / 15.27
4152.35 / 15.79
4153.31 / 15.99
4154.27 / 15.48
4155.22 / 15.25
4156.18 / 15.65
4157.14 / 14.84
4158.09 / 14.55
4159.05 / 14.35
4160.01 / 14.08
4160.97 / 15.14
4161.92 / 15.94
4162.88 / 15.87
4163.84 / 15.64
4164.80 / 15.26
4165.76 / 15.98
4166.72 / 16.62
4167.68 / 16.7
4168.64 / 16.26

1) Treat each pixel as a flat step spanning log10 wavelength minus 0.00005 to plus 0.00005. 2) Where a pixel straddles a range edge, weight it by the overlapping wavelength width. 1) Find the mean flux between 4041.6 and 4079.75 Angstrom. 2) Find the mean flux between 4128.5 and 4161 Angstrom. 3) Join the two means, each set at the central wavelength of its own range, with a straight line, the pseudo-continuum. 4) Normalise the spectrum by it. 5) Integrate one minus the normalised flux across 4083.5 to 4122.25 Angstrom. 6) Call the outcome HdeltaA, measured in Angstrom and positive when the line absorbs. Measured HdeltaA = 4.8 Angstrom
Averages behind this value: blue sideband 15.6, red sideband 15.2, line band 13.5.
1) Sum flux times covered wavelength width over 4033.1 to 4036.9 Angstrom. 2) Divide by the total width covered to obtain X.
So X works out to 14.7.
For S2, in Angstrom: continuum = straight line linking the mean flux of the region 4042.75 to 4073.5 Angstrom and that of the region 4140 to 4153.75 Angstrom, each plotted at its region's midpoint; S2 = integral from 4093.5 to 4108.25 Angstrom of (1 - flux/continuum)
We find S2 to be 3.9 Angstrom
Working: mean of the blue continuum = 15.7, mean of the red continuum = 15.6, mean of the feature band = 11.5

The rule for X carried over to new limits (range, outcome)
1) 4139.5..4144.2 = 15.4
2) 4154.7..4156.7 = 15.4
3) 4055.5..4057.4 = 15.9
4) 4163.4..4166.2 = 15.6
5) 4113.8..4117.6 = 14.7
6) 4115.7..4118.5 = 14.9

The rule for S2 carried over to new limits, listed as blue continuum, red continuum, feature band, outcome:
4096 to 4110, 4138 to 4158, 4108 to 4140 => -4.0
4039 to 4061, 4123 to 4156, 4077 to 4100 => 1.9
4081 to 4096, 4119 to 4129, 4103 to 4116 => 1.4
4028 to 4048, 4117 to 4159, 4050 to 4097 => 0.8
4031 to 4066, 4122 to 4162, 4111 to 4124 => 0.5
